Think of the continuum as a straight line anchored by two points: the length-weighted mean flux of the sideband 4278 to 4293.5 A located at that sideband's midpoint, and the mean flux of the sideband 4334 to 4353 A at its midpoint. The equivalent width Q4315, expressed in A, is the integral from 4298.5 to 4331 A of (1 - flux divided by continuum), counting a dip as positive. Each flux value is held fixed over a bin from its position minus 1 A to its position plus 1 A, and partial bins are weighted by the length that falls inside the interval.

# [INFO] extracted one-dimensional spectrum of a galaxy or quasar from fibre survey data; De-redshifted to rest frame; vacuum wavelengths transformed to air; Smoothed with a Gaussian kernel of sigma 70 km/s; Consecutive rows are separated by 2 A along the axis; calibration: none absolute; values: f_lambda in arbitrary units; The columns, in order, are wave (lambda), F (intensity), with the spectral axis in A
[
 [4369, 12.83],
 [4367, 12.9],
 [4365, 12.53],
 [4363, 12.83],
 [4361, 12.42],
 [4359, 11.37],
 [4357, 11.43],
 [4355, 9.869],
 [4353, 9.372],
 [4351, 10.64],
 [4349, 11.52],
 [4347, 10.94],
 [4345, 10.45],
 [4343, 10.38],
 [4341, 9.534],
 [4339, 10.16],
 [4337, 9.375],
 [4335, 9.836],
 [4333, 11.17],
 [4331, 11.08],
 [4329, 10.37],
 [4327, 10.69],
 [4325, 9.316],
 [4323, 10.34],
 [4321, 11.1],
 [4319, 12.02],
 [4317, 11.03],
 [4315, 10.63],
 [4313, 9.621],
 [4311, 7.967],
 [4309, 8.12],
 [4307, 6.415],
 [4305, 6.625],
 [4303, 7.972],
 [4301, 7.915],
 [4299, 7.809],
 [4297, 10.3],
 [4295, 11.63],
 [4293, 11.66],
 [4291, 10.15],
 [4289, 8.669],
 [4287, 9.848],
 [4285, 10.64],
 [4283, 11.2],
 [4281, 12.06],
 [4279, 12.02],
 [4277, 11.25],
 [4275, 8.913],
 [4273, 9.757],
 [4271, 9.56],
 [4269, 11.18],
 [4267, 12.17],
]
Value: 3.6 A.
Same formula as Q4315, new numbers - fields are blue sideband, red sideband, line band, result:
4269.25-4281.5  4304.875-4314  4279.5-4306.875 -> -1.4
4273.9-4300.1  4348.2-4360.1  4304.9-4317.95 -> 2.2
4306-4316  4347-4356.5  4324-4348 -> -1.4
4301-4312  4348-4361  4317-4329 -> -2.9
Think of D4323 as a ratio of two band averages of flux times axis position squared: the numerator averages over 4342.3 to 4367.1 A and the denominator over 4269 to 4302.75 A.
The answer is 1.14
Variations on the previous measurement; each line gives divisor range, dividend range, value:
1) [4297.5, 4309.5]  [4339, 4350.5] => 1.42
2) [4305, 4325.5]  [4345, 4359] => 1.14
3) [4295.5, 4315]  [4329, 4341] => 1.25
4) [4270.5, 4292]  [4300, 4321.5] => 0.88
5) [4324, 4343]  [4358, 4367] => 1.23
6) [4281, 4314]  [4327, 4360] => 1.16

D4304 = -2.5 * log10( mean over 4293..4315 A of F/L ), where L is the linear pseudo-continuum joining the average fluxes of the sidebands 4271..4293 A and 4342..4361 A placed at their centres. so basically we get 0.21 mag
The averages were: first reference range 10.5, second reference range 10.8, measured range 8.68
